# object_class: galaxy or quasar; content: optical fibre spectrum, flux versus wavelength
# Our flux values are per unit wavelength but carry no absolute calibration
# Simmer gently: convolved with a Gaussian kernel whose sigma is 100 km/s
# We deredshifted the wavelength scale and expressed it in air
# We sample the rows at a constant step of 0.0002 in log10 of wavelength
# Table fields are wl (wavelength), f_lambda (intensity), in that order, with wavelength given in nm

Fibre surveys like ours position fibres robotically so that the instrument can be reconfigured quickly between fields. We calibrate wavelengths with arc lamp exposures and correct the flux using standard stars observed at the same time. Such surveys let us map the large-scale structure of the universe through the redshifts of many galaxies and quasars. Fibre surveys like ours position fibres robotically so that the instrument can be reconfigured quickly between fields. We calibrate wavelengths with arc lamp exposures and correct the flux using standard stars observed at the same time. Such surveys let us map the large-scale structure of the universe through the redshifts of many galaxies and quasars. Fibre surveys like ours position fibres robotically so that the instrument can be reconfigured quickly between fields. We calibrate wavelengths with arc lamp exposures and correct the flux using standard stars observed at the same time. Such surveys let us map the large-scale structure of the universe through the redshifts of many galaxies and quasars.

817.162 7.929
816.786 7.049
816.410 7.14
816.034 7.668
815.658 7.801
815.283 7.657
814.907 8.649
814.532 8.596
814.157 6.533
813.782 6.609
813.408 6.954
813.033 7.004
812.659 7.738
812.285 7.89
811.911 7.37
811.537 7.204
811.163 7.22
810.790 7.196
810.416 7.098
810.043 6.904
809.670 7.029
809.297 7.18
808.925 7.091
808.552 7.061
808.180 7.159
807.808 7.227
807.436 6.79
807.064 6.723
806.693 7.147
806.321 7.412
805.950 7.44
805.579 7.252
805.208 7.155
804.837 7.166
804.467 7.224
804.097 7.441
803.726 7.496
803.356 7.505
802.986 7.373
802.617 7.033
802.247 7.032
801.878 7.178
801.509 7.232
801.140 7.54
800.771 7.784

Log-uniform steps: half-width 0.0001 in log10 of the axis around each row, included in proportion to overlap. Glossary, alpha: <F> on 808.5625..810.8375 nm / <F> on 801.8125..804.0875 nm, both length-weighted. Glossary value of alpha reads 1.0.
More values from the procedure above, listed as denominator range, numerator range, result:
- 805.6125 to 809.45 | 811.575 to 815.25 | 1.05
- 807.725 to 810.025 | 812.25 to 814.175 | 1.00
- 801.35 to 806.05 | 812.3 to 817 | 1.03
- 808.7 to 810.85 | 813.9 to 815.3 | 1.11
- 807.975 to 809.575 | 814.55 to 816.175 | 1.13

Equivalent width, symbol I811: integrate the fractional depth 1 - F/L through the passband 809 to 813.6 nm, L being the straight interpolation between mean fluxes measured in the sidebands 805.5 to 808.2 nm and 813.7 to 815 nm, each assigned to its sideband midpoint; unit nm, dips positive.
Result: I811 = 0.11 nm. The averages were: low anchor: 7.14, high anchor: 7.6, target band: 7.23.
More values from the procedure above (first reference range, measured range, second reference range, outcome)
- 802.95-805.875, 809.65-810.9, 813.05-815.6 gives 0.06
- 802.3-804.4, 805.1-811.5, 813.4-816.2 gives 0.28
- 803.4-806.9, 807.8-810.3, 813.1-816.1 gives 0.11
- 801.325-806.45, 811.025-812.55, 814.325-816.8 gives 0.04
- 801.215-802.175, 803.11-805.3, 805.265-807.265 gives -0.04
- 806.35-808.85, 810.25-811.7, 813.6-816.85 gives 0.02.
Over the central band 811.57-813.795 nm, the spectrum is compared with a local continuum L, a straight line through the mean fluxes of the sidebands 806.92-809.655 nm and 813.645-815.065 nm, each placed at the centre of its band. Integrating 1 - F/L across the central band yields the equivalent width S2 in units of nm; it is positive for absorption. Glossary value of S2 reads 0.04 nm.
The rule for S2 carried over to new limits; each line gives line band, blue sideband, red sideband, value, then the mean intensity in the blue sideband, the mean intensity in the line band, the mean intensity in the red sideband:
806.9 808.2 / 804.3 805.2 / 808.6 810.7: 0.03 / 7.19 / 6.95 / 7.06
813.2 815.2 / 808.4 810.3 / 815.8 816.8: -0.06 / 7.05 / 7.47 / 7.35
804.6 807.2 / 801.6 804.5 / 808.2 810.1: 0.00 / 7.29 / 7.2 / 7.07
